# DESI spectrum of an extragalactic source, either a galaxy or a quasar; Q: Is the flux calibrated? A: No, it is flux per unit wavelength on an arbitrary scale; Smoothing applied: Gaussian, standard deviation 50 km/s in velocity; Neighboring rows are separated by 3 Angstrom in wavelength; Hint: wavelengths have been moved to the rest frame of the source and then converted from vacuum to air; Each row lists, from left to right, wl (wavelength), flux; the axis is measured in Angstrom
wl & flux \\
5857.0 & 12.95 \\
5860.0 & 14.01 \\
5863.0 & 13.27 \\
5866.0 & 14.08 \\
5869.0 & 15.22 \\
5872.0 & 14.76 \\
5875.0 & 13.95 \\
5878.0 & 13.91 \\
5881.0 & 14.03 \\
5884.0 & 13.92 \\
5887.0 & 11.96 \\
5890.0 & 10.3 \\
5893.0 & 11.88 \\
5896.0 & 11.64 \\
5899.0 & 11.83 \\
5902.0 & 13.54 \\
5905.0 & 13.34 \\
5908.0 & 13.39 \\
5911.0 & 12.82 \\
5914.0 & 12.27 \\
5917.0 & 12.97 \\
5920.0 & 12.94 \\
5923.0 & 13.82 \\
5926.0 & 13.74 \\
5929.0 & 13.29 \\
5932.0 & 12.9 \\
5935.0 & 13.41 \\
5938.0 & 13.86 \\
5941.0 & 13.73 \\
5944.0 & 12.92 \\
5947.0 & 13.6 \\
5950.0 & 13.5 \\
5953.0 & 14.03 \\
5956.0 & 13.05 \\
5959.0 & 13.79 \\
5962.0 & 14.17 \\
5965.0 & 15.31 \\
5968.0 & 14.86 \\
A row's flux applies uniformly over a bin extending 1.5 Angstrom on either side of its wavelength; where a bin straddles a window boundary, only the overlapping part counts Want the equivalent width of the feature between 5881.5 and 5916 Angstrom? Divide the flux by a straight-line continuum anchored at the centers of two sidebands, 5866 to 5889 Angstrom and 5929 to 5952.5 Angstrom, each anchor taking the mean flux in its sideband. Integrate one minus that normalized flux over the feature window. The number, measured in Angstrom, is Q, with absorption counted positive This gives 3.11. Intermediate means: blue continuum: 13.9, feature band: 12.5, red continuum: 13.4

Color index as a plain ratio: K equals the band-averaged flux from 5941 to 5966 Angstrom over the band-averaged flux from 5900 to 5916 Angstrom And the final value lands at 1.06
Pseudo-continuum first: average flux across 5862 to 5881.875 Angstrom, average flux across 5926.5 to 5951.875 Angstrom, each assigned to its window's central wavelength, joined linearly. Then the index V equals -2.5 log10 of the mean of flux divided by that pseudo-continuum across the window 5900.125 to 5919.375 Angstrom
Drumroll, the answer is 0.060 mag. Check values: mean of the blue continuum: 14.2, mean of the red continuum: 13.4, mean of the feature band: 13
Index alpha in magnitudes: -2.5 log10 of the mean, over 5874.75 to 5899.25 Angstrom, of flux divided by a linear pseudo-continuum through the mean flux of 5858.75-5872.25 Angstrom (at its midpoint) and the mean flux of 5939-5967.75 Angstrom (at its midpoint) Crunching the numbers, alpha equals 0.13 mag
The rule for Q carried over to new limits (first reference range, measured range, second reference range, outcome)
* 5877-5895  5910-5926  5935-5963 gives 0.09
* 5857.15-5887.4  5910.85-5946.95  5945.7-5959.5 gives 1.14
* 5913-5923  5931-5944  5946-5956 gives -0.10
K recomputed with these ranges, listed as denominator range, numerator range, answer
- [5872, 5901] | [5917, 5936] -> 1.05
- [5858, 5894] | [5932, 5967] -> 1.02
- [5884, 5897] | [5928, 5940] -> 1.14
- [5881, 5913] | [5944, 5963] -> 1.09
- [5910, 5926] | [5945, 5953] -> 1.04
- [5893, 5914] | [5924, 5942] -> 1.07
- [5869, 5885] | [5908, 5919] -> 0.90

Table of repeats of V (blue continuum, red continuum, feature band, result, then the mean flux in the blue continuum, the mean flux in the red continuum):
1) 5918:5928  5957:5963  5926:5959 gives 0.018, 13.5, 13.9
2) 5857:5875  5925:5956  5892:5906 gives 0.116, 14.1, 13.5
